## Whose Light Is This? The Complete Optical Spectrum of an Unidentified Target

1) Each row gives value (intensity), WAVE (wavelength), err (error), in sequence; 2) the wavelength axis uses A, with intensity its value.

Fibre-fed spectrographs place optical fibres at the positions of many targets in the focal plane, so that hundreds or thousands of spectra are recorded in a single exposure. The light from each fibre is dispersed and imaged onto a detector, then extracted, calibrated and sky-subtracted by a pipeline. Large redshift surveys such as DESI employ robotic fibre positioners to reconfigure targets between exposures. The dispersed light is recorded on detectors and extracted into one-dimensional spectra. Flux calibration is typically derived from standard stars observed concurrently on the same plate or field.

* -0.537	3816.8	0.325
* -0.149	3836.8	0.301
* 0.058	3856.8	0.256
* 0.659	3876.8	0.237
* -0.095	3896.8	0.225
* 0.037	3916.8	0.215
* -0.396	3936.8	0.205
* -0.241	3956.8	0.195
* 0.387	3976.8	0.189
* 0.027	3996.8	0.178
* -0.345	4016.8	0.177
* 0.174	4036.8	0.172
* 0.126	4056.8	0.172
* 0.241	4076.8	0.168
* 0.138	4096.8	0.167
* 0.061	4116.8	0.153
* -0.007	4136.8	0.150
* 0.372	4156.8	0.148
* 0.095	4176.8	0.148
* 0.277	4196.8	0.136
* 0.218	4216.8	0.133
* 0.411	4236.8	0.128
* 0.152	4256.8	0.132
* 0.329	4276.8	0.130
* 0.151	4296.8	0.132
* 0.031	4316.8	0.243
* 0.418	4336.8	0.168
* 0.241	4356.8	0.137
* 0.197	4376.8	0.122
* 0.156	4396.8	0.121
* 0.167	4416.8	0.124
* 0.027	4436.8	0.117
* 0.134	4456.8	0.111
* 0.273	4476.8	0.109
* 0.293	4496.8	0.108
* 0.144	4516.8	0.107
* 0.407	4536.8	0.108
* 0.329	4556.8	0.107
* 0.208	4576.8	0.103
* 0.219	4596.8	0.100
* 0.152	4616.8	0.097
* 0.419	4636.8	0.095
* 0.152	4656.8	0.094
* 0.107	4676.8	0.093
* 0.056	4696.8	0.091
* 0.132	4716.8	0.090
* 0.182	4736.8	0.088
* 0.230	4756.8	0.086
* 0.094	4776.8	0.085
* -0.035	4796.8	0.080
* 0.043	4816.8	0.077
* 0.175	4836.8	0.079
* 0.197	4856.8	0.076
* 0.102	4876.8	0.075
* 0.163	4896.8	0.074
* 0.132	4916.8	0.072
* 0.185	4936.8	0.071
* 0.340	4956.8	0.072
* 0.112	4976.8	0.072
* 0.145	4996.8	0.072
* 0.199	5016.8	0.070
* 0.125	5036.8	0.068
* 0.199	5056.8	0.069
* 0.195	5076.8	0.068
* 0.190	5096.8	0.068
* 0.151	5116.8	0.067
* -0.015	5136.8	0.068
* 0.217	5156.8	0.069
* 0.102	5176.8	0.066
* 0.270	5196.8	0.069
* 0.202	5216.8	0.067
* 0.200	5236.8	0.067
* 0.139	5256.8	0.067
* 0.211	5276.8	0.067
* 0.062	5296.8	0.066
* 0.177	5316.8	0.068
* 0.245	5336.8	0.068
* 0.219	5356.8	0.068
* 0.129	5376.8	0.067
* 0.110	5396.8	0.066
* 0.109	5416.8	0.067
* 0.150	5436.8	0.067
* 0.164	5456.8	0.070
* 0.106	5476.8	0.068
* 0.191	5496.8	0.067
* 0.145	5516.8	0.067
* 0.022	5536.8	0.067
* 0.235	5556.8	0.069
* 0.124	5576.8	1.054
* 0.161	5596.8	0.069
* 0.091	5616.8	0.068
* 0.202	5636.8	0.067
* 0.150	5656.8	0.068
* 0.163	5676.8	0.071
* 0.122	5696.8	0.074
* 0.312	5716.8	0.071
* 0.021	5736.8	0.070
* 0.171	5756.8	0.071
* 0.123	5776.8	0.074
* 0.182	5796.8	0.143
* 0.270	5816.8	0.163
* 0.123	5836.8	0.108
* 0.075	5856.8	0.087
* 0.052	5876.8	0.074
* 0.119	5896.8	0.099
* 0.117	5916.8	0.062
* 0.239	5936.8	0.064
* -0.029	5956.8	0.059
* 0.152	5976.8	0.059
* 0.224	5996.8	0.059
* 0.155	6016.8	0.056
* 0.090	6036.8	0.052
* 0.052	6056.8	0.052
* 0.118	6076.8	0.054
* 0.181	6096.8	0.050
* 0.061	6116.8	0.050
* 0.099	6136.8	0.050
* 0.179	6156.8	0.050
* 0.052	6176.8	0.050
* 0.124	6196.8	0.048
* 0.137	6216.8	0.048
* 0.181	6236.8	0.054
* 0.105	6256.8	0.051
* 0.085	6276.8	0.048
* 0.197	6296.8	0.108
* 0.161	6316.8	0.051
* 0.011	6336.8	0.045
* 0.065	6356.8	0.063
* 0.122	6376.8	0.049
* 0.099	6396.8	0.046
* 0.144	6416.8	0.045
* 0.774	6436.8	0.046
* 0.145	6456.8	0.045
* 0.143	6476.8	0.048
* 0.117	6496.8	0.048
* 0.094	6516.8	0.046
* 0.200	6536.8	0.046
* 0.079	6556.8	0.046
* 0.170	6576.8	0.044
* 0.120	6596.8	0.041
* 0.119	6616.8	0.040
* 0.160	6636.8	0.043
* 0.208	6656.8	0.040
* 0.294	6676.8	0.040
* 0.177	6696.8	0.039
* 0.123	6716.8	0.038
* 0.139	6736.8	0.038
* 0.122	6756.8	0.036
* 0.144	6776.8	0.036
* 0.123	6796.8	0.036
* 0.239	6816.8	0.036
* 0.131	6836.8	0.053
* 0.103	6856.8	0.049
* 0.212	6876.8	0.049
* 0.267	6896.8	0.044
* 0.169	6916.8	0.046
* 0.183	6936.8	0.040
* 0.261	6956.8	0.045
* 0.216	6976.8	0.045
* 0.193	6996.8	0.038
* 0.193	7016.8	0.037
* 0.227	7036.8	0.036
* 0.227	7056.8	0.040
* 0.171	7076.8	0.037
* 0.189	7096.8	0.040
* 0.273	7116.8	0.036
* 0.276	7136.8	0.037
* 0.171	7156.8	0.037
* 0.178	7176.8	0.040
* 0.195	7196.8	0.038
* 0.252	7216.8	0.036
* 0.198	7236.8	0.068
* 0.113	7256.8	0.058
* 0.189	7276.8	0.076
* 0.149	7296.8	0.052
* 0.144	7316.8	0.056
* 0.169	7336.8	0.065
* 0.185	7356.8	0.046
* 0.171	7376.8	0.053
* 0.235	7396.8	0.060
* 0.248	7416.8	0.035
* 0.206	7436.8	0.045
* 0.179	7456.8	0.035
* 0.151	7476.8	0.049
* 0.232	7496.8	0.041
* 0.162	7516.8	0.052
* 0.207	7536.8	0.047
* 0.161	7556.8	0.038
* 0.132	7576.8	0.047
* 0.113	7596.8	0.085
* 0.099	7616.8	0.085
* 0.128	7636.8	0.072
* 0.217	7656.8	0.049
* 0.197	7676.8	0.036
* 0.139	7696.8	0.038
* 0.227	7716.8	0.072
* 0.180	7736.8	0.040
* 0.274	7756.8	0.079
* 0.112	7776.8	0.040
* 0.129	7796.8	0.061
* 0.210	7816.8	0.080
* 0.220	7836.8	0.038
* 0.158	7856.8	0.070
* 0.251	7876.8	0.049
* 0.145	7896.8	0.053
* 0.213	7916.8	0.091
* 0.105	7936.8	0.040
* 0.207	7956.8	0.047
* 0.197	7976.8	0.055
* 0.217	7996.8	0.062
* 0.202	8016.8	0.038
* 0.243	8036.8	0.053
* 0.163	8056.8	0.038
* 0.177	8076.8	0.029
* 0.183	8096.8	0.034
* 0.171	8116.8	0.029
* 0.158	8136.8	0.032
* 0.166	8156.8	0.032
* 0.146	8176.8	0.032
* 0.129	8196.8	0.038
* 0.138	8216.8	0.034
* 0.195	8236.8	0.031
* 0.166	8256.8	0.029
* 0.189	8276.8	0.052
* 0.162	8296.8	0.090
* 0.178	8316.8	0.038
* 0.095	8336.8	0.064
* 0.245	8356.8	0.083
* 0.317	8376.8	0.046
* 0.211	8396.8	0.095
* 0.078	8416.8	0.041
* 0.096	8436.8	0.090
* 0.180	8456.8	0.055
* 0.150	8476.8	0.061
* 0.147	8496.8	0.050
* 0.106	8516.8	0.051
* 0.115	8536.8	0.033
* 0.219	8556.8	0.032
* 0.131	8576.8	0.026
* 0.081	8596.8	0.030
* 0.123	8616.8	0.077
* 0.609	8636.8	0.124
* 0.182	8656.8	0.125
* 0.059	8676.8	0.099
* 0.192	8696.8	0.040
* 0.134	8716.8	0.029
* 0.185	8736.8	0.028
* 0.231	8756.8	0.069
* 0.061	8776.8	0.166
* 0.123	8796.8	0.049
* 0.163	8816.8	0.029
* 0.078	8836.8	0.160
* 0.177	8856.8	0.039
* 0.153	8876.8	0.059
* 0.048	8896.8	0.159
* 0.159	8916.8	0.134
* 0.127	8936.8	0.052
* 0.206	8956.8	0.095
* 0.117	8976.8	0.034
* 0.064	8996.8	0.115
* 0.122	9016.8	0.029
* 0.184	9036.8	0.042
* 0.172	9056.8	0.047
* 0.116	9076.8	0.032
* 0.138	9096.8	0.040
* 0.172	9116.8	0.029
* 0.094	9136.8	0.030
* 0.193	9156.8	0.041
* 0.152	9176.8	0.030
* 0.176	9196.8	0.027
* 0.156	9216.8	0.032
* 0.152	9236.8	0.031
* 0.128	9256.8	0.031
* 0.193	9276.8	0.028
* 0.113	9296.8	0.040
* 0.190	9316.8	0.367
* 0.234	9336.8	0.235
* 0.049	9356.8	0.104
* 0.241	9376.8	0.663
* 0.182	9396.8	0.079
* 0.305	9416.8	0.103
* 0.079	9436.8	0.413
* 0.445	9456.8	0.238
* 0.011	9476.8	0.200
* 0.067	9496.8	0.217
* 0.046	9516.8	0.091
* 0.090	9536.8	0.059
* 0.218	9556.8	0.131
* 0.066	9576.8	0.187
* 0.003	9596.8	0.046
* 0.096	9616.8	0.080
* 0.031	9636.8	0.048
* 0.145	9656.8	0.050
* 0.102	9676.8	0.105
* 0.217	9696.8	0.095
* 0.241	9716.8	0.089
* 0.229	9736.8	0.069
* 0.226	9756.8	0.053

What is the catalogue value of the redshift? 0.72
